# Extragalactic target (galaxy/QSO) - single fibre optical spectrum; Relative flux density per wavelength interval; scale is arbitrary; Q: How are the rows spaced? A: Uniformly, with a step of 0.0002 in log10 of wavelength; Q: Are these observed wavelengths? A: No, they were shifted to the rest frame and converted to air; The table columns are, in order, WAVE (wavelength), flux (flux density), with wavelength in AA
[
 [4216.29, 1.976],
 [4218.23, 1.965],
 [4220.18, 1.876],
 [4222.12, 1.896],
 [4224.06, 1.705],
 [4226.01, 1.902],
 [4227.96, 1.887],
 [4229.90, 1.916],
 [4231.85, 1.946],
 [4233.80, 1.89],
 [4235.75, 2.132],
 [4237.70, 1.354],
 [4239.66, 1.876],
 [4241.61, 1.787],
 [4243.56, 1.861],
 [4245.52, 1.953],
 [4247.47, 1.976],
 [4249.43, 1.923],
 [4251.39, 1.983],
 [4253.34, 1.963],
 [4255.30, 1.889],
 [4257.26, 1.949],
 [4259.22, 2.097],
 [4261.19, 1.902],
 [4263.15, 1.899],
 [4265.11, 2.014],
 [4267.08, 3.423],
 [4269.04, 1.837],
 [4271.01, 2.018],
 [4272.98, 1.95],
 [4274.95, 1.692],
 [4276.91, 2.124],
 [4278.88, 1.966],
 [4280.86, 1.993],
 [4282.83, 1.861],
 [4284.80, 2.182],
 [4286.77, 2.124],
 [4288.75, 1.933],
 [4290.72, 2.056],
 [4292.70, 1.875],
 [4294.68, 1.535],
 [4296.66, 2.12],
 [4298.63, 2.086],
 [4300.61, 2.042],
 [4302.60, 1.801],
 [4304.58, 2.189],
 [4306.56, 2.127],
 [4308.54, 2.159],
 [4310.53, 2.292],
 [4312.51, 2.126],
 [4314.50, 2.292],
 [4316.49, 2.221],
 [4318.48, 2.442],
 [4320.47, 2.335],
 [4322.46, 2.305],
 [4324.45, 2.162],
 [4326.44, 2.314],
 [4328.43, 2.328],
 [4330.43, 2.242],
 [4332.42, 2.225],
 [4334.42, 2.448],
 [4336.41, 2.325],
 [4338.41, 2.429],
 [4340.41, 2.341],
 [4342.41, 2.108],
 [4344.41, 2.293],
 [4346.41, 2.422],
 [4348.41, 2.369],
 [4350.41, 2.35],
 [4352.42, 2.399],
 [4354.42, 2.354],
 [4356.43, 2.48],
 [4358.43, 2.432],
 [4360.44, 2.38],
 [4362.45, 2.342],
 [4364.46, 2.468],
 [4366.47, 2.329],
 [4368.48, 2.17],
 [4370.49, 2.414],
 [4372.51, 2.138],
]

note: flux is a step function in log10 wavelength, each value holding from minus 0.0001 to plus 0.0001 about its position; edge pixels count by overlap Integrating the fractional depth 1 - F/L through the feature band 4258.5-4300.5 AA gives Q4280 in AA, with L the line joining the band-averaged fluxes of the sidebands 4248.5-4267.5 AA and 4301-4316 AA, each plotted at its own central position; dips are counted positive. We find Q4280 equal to 1.3 AA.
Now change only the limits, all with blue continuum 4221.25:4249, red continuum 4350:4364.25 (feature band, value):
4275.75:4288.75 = 0.3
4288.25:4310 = 1.5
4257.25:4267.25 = -0.8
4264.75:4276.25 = -0.8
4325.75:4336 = -0.1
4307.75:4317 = -0.1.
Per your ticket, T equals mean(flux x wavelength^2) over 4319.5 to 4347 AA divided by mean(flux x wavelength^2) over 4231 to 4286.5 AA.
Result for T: 1.2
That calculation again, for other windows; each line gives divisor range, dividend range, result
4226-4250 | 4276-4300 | 1.09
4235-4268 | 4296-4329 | 1.13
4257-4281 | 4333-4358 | 1.18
